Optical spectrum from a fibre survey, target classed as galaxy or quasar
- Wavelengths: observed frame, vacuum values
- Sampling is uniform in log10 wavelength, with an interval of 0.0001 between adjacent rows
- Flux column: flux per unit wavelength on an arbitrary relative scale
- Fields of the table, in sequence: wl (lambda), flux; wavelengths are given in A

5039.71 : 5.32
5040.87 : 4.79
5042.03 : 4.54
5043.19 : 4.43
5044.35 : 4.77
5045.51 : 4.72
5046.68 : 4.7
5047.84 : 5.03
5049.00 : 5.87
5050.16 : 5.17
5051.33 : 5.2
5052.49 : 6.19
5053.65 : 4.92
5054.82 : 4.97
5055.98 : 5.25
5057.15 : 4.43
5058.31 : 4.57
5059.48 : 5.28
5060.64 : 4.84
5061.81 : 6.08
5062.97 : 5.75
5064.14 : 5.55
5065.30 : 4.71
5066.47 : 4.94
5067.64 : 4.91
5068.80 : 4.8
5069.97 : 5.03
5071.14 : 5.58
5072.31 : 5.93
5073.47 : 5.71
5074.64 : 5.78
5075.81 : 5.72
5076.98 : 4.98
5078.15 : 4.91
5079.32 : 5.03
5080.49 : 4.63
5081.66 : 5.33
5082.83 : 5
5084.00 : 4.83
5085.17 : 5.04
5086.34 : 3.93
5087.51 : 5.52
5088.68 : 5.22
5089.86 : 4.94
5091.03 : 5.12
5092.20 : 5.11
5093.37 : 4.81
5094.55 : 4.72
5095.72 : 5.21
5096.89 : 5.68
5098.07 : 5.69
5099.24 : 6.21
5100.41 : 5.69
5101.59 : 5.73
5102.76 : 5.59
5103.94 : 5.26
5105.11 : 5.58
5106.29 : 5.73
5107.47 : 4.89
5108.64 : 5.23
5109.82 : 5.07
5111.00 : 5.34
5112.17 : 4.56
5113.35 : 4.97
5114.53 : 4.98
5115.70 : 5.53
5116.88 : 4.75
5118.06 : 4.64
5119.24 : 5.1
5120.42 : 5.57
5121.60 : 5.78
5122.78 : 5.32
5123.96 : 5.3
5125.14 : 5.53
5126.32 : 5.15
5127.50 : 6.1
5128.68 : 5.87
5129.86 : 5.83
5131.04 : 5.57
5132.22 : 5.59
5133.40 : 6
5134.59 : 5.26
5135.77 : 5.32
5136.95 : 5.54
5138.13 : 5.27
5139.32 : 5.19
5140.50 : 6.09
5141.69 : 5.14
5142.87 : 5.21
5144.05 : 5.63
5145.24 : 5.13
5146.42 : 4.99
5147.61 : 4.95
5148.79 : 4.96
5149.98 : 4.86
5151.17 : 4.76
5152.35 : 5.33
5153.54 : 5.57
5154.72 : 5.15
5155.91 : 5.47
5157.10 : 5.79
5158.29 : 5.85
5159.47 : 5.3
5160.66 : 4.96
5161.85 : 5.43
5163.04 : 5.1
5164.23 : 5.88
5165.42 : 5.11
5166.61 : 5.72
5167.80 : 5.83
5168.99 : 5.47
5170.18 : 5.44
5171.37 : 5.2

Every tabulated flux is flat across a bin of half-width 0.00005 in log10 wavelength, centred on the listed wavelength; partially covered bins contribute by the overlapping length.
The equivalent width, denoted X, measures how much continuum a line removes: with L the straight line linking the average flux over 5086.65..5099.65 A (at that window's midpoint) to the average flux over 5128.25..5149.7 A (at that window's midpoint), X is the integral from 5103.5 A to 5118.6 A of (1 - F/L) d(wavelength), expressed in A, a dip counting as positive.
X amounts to 0.6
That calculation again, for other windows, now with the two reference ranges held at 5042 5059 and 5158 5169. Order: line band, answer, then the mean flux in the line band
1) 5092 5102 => -0.5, 5.43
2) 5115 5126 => 0.0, 5.27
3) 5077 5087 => 0.5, 4.85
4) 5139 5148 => 0.1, 5.3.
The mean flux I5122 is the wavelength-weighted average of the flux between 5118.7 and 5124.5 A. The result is 5.42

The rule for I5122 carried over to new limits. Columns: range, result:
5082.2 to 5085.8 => 4.95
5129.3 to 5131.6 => 5.7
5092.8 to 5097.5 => 5.1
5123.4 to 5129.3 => 5.6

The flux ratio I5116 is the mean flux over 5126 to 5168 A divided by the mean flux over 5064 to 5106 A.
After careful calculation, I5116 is 1.03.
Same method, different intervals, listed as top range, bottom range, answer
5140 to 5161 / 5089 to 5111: 0.99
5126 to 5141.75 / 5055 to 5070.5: 1.10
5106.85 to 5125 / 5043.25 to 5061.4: 1.02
